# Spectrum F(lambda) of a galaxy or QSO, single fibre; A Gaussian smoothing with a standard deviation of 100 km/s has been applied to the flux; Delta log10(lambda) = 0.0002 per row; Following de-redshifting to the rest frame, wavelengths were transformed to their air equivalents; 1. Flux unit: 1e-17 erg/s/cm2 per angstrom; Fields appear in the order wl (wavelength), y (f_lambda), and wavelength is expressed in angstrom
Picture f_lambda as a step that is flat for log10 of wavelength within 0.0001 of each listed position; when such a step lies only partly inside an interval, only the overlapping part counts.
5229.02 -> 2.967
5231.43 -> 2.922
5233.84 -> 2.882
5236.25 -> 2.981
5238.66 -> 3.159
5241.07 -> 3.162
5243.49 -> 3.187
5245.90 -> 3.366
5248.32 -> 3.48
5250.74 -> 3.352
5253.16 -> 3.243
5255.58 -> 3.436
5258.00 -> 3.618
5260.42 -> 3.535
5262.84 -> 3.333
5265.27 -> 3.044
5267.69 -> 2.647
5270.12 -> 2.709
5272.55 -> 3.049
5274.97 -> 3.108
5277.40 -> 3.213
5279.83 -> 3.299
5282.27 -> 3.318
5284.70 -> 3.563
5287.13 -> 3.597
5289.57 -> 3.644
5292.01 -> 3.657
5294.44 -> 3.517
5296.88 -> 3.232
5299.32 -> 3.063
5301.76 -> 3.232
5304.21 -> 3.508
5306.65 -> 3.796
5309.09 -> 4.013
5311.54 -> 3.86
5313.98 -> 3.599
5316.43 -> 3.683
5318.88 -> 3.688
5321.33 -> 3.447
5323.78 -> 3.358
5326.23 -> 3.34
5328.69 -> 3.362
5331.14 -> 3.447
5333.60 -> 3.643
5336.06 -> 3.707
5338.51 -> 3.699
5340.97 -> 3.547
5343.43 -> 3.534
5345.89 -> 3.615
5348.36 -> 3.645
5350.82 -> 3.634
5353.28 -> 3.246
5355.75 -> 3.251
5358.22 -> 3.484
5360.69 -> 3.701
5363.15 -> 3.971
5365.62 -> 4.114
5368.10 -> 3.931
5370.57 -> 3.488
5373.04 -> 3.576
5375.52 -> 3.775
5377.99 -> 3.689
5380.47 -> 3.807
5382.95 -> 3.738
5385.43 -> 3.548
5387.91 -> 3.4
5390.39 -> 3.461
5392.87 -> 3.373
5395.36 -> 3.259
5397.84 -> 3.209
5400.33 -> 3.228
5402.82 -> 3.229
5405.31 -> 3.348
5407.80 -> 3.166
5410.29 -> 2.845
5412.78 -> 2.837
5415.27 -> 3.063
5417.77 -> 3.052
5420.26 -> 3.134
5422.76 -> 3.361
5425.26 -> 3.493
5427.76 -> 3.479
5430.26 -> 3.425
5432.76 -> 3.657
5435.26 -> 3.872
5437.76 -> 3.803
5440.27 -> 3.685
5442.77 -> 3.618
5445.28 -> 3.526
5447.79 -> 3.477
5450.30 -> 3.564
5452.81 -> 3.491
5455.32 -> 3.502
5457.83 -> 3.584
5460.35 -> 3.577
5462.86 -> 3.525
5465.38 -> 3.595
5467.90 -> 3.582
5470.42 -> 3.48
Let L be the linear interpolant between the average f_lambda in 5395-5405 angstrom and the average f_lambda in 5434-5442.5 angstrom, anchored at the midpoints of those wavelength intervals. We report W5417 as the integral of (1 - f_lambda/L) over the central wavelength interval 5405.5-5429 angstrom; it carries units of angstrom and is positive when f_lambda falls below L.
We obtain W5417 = 2.1 angstrom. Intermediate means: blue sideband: 3.24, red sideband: 3.77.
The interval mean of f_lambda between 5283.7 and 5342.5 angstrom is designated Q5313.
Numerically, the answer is 3.55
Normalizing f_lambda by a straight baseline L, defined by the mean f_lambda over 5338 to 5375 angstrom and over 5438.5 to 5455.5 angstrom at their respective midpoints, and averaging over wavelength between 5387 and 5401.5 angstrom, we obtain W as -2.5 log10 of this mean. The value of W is 0.09 mag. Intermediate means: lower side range 3.63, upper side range 3.56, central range 3.32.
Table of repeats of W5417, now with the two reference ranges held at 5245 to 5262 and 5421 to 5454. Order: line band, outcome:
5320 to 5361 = -0.1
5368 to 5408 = 0.6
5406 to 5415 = 1.4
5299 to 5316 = -0.7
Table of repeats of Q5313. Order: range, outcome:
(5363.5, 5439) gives 3.45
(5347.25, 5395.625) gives 3.61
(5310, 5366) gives 3.58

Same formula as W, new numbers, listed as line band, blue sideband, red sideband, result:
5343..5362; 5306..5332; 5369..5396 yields 0.020 mag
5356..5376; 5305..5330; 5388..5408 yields -0.093 mag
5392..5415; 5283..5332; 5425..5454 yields 0.135 mag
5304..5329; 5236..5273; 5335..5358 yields -0.057 mag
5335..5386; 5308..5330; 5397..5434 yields -0.067 mag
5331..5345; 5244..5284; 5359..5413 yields -0.066 mag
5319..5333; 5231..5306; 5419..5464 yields -0.021 mag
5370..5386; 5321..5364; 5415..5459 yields -0.046 mag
